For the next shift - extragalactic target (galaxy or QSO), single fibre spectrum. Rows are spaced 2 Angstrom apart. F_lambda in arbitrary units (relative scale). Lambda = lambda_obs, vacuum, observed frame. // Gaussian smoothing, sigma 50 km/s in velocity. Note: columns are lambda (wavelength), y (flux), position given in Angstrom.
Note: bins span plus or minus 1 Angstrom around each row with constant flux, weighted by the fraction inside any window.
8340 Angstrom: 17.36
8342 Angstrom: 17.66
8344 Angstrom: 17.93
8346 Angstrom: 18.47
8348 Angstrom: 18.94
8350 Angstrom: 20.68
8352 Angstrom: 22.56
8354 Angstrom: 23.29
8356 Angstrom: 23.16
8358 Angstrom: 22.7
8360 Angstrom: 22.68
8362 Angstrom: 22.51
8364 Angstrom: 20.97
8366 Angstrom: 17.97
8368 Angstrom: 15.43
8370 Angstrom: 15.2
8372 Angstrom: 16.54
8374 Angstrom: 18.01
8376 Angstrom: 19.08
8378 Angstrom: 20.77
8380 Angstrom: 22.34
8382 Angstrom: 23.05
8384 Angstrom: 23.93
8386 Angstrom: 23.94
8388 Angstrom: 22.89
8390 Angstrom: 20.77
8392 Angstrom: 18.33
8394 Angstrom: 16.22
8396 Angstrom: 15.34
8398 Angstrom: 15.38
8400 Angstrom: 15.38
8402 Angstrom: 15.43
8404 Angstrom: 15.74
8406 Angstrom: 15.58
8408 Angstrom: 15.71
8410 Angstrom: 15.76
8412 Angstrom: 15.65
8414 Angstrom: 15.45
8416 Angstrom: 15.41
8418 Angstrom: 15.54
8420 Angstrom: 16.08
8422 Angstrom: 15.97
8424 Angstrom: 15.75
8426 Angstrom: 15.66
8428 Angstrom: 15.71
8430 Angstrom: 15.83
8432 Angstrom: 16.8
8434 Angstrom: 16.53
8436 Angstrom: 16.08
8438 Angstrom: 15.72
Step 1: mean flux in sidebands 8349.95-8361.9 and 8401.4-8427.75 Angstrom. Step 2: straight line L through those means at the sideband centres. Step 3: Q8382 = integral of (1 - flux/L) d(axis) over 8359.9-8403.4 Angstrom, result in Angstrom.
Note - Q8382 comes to 1.1 Angstrom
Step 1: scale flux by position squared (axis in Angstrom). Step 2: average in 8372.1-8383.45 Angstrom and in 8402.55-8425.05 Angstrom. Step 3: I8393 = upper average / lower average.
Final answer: 0.8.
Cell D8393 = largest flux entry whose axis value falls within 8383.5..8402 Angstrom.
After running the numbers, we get 23.94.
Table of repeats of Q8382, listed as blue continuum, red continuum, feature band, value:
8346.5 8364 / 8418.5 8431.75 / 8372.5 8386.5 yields -1.1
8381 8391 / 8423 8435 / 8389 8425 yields 6.3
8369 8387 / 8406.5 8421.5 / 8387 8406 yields 0.8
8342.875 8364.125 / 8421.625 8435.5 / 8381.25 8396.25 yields -1.5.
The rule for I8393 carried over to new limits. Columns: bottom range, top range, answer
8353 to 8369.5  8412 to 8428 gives 0.76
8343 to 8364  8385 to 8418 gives 0.81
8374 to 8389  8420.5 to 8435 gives 0.74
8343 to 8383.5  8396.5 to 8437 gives 0.79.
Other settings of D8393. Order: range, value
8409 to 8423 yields 16.08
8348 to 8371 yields 23.29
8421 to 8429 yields 15.97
